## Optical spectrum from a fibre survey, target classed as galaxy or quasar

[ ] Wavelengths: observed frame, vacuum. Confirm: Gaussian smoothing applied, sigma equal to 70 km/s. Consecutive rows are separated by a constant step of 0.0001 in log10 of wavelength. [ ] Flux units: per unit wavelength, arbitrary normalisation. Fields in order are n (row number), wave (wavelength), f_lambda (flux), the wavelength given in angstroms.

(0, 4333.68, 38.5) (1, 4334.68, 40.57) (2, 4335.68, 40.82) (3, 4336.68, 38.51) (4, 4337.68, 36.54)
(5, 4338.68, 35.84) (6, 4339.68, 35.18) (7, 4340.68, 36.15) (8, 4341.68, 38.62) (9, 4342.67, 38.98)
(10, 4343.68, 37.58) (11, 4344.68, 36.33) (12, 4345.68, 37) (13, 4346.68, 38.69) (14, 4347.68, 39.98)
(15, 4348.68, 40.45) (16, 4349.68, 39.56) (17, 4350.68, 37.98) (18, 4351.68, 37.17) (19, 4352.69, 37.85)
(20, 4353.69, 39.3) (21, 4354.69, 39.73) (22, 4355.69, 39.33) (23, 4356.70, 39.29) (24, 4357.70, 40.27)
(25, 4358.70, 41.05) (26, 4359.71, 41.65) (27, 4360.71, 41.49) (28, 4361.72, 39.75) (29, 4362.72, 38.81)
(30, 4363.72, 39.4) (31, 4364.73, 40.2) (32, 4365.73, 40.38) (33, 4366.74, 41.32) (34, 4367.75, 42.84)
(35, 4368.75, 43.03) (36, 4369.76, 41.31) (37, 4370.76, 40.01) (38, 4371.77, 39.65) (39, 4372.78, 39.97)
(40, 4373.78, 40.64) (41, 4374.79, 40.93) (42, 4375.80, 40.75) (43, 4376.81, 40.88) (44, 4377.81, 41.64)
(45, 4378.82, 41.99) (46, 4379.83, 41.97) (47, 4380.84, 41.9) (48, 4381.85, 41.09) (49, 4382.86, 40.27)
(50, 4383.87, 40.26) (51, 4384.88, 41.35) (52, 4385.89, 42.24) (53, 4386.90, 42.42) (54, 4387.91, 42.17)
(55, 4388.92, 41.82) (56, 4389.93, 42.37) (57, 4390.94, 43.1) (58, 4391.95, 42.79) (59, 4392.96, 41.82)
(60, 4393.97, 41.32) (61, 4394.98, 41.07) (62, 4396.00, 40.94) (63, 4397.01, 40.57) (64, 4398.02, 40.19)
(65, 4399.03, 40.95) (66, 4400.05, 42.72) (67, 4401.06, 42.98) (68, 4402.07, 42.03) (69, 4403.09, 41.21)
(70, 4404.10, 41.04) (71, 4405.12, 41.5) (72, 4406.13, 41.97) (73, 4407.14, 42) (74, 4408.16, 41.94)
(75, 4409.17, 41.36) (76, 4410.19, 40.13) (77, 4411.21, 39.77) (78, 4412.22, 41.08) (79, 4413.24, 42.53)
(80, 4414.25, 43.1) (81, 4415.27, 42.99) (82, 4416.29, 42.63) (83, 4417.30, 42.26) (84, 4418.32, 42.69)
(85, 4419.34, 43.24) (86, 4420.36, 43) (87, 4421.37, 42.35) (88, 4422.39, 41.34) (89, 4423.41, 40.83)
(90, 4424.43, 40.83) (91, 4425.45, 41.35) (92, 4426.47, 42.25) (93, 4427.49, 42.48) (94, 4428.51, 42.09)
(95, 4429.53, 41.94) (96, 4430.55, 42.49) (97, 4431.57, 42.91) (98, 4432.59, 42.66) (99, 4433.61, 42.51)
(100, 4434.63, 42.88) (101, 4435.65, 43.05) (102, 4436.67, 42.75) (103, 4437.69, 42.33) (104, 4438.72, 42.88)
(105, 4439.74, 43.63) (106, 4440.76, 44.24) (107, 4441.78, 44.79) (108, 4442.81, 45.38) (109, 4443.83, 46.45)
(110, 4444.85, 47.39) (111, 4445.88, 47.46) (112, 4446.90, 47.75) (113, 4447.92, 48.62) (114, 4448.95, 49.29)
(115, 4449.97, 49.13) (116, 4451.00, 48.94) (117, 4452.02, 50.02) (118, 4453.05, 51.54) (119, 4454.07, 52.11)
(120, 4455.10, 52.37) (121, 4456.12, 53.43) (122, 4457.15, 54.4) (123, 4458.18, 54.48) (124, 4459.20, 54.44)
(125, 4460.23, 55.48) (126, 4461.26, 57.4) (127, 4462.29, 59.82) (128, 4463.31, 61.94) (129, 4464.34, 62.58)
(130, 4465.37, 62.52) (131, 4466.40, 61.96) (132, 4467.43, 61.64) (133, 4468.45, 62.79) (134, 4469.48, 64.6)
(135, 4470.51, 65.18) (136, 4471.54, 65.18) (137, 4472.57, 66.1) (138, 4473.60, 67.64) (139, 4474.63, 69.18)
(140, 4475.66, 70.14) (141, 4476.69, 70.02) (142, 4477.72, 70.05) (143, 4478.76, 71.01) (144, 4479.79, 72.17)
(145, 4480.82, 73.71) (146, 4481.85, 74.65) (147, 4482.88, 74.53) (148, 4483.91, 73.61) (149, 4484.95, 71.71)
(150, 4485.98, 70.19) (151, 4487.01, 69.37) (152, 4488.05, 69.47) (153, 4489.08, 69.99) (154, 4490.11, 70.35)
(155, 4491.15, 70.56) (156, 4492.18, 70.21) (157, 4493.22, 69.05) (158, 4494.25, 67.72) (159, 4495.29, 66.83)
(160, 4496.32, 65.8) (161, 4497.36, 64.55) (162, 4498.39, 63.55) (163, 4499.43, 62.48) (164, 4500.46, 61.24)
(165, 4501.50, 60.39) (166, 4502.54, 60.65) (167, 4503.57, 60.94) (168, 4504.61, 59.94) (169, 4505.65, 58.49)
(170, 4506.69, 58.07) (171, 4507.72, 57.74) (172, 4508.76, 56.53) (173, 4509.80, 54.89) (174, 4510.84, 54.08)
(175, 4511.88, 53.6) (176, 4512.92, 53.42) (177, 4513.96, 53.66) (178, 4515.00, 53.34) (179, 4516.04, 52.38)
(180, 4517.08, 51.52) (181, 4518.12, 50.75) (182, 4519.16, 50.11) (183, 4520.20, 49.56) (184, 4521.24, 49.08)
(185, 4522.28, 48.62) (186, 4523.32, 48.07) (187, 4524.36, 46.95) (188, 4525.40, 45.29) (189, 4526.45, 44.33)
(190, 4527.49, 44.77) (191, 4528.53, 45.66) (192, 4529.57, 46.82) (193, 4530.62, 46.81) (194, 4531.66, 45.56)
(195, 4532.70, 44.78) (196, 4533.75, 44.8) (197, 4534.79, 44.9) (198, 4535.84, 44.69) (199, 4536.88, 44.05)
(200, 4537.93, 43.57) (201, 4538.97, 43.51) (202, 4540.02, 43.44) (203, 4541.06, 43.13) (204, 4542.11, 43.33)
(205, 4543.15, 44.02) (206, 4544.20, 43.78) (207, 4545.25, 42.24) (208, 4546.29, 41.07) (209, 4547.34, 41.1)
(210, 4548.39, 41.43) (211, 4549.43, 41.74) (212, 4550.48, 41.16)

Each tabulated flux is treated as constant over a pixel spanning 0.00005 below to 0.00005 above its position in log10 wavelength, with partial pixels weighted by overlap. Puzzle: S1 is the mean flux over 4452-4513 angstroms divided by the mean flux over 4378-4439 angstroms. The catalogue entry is 1.5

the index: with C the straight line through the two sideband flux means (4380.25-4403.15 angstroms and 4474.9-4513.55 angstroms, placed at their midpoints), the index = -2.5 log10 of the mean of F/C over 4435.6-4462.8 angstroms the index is 0.12 mag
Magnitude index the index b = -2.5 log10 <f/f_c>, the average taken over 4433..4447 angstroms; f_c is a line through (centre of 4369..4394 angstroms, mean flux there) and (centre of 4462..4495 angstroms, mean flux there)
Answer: 0.28 mag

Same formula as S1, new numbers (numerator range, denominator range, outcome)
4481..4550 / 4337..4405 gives 1.36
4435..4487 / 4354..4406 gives 1.41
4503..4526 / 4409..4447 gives 1.24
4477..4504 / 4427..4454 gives 1.51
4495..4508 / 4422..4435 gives 1.47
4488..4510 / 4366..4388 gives 1.54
